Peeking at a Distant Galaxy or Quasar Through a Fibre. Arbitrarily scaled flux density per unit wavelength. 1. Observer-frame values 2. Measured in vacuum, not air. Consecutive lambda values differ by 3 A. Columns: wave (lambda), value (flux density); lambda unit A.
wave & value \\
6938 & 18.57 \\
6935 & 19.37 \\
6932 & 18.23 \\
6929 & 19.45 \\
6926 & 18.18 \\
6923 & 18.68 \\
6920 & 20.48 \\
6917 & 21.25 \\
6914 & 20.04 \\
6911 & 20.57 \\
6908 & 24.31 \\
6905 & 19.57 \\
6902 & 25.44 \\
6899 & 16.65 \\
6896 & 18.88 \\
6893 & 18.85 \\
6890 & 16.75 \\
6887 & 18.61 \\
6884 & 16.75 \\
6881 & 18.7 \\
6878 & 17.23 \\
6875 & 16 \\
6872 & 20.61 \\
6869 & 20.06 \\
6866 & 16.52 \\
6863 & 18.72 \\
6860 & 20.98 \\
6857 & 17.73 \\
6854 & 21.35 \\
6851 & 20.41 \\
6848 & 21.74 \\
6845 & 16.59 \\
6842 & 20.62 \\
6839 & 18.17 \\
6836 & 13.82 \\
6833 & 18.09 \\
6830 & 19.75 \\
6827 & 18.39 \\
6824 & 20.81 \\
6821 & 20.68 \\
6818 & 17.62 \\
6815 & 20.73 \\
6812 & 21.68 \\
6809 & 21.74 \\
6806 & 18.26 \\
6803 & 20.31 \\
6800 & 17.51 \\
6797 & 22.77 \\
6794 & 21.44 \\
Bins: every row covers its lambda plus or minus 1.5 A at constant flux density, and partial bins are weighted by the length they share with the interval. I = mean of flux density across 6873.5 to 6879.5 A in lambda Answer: 16.6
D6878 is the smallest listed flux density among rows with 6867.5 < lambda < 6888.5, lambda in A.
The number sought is 16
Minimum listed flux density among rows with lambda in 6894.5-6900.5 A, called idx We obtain 16.65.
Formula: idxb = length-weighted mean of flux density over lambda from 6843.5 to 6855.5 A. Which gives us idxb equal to 20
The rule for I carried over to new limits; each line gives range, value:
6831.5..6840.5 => 16.7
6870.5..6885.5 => 17.9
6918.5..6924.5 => 19.6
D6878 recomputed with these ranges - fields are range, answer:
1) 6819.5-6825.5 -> 20.68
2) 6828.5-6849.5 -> 13.82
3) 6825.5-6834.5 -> 18.09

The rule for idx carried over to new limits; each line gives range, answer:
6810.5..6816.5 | 20.73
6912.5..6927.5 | 18.18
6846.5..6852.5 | 20.41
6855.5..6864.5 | 17.73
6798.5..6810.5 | 17.51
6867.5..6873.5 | 20.06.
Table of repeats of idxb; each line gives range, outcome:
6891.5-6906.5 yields 19.9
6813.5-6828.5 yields 19.6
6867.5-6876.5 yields 18.9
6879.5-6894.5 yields 17.9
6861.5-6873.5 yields 19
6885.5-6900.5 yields 17.9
